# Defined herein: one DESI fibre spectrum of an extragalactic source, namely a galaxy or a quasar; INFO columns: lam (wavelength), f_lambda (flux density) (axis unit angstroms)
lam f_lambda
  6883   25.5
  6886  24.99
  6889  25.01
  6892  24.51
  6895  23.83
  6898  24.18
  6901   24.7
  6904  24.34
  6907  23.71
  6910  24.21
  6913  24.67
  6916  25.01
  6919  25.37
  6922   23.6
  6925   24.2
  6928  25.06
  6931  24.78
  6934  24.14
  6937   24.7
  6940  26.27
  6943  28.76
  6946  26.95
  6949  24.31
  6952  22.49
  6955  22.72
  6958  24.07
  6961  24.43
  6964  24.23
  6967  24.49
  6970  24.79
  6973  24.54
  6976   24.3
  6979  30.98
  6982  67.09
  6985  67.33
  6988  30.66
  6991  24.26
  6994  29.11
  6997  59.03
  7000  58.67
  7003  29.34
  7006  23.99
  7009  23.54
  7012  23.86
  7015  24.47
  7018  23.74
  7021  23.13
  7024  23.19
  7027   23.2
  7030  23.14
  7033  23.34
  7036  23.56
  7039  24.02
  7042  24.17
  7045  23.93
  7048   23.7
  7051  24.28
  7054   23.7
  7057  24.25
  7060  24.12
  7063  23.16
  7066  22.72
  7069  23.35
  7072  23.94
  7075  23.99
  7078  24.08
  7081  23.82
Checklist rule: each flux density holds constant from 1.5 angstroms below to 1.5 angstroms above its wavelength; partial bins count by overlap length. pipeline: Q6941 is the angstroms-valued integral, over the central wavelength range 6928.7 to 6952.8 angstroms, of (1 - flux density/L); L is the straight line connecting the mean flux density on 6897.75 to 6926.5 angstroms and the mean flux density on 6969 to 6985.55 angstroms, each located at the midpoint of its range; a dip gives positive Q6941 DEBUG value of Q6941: 4.1 angstroms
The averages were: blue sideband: 24.4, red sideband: 38.7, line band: 25.4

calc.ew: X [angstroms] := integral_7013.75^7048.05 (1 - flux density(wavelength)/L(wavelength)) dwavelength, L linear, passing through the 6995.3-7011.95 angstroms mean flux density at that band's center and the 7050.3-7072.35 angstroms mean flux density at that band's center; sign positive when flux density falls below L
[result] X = 7.9 angstroms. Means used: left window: 37.5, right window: 23.7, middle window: 23.6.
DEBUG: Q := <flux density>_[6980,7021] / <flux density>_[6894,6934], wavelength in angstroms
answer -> 1.5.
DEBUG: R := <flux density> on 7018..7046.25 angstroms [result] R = 23.5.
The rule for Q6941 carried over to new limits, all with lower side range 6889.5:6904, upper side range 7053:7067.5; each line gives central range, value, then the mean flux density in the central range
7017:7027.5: 0.20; 23.3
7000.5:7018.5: -2.22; 26.8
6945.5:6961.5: 0.08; 24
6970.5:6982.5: -4.62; 33.2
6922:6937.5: -0.17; 24.5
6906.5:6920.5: -0.22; 24.7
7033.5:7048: -0.11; 23.9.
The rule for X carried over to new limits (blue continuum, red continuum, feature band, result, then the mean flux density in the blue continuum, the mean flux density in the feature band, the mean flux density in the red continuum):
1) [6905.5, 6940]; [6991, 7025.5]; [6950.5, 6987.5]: -4.70 angstroms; 24.6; 31.8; 30.8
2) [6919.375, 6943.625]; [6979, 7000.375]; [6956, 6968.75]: 4.22 angstroms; 25.1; 24.3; 46.3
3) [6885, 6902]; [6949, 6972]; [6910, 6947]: -1.56 angstroms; 24.5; 25.2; 23.9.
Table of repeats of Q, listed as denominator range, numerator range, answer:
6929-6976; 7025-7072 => 0.95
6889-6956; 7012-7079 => 0.96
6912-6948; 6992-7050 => 1.10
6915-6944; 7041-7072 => 0.94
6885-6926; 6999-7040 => 1.07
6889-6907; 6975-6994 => 1.66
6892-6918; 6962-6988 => 1.45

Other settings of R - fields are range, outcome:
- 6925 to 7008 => 31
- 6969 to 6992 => 37.3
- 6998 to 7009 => 36.4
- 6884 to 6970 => 24.6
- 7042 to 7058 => 24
